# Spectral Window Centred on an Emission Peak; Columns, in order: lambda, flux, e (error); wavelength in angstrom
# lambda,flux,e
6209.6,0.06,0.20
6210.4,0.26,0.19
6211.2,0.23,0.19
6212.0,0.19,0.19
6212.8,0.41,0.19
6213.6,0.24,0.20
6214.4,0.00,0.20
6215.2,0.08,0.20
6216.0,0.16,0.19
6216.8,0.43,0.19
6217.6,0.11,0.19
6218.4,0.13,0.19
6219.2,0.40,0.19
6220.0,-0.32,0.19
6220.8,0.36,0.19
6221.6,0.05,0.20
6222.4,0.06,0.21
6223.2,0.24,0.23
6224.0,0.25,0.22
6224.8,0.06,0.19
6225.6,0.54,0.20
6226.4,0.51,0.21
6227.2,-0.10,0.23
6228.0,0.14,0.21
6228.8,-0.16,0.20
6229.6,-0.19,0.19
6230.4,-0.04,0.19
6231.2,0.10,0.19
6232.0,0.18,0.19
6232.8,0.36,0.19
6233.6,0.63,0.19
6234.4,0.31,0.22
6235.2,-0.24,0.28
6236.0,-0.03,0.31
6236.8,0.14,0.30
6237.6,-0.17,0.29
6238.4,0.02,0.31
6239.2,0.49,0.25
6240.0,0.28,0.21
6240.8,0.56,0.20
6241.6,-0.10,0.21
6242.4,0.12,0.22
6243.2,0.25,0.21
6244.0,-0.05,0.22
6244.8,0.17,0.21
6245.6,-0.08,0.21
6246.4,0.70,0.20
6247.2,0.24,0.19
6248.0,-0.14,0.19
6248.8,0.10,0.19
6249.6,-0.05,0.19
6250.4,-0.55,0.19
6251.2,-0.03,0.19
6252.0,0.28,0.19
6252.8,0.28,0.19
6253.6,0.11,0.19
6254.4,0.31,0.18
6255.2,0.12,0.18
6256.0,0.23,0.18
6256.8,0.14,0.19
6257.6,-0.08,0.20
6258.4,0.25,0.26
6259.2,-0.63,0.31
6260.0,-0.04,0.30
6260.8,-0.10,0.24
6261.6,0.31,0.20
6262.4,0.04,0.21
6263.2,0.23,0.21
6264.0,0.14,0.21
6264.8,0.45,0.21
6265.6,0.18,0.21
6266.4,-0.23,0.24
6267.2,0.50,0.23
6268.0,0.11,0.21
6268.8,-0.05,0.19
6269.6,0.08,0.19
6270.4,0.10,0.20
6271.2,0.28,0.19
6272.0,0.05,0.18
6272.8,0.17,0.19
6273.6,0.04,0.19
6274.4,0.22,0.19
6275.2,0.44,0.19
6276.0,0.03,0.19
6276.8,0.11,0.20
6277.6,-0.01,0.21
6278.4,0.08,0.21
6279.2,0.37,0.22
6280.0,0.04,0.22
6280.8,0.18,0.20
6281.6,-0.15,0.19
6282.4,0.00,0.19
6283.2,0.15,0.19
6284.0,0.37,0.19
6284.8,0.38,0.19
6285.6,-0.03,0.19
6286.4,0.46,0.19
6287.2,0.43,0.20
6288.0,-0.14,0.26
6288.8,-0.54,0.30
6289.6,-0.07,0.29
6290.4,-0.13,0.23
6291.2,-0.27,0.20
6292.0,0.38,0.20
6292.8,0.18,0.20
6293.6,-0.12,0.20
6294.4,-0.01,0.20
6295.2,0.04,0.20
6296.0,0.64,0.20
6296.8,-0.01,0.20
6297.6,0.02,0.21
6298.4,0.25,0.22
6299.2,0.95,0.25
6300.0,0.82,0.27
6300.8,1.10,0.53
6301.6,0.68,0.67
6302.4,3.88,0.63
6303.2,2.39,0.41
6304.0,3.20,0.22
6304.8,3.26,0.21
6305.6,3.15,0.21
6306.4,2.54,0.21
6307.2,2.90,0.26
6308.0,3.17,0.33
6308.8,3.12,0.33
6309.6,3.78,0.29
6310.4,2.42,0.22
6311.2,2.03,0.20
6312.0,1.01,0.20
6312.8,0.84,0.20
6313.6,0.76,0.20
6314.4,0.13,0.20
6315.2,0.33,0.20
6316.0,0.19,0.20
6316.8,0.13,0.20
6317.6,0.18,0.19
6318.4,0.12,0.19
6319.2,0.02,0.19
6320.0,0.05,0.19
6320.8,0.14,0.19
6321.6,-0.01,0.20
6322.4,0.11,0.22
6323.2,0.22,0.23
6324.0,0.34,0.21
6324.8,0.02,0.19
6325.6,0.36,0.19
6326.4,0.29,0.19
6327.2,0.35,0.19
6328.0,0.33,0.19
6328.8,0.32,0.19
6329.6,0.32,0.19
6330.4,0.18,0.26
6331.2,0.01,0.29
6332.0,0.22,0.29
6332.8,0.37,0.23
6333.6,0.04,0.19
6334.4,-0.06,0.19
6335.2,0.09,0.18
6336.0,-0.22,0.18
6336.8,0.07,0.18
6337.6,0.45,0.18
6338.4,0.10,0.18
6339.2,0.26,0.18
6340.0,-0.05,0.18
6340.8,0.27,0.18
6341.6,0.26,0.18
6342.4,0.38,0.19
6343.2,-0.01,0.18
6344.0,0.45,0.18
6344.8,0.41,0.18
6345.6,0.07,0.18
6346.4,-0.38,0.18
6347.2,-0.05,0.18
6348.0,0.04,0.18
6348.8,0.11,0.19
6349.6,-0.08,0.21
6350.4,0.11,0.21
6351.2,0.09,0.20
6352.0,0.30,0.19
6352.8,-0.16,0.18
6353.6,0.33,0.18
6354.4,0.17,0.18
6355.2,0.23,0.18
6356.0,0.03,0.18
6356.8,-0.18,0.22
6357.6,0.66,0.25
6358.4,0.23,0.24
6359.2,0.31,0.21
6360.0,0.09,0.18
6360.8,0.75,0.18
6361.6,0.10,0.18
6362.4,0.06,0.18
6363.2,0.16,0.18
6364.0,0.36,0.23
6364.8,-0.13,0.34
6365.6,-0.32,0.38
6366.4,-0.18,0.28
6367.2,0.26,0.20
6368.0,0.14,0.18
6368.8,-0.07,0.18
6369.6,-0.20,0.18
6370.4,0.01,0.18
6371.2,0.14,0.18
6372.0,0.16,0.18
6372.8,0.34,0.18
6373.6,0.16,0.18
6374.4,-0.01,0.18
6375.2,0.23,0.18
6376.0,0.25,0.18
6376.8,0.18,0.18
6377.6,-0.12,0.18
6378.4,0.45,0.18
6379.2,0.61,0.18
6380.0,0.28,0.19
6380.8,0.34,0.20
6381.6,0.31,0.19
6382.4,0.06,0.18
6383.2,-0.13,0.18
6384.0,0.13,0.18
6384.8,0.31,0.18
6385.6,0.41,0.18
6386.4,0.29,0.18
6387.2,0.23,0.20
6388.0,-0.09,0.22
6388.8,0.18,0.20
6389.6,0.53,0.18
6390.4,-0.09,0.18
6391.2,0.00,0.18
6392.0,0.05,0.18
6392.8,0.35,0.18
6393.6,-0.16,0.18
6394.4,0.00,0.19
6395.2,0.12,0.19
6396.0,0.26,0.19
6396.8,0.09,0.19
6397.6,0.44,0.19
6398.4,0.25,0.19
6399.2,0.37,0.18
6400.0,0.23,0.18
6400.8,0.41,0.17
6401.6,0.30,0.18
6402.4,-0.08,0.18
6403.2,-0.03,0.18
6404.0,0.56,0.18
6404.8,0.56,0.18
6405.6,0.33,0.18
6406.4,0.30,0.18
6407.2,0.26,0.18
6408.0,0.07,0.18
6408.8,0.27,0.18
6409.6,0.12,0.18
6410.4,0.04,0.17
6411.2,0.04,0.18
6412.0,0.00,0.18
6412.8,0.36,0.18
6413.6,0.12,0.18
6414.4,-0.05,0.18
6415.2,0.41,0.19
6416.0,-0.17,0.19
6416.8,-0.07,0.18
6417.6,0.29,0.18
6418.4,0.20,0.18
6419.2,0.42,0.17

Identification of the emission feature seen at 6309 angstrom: [O II] 3727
